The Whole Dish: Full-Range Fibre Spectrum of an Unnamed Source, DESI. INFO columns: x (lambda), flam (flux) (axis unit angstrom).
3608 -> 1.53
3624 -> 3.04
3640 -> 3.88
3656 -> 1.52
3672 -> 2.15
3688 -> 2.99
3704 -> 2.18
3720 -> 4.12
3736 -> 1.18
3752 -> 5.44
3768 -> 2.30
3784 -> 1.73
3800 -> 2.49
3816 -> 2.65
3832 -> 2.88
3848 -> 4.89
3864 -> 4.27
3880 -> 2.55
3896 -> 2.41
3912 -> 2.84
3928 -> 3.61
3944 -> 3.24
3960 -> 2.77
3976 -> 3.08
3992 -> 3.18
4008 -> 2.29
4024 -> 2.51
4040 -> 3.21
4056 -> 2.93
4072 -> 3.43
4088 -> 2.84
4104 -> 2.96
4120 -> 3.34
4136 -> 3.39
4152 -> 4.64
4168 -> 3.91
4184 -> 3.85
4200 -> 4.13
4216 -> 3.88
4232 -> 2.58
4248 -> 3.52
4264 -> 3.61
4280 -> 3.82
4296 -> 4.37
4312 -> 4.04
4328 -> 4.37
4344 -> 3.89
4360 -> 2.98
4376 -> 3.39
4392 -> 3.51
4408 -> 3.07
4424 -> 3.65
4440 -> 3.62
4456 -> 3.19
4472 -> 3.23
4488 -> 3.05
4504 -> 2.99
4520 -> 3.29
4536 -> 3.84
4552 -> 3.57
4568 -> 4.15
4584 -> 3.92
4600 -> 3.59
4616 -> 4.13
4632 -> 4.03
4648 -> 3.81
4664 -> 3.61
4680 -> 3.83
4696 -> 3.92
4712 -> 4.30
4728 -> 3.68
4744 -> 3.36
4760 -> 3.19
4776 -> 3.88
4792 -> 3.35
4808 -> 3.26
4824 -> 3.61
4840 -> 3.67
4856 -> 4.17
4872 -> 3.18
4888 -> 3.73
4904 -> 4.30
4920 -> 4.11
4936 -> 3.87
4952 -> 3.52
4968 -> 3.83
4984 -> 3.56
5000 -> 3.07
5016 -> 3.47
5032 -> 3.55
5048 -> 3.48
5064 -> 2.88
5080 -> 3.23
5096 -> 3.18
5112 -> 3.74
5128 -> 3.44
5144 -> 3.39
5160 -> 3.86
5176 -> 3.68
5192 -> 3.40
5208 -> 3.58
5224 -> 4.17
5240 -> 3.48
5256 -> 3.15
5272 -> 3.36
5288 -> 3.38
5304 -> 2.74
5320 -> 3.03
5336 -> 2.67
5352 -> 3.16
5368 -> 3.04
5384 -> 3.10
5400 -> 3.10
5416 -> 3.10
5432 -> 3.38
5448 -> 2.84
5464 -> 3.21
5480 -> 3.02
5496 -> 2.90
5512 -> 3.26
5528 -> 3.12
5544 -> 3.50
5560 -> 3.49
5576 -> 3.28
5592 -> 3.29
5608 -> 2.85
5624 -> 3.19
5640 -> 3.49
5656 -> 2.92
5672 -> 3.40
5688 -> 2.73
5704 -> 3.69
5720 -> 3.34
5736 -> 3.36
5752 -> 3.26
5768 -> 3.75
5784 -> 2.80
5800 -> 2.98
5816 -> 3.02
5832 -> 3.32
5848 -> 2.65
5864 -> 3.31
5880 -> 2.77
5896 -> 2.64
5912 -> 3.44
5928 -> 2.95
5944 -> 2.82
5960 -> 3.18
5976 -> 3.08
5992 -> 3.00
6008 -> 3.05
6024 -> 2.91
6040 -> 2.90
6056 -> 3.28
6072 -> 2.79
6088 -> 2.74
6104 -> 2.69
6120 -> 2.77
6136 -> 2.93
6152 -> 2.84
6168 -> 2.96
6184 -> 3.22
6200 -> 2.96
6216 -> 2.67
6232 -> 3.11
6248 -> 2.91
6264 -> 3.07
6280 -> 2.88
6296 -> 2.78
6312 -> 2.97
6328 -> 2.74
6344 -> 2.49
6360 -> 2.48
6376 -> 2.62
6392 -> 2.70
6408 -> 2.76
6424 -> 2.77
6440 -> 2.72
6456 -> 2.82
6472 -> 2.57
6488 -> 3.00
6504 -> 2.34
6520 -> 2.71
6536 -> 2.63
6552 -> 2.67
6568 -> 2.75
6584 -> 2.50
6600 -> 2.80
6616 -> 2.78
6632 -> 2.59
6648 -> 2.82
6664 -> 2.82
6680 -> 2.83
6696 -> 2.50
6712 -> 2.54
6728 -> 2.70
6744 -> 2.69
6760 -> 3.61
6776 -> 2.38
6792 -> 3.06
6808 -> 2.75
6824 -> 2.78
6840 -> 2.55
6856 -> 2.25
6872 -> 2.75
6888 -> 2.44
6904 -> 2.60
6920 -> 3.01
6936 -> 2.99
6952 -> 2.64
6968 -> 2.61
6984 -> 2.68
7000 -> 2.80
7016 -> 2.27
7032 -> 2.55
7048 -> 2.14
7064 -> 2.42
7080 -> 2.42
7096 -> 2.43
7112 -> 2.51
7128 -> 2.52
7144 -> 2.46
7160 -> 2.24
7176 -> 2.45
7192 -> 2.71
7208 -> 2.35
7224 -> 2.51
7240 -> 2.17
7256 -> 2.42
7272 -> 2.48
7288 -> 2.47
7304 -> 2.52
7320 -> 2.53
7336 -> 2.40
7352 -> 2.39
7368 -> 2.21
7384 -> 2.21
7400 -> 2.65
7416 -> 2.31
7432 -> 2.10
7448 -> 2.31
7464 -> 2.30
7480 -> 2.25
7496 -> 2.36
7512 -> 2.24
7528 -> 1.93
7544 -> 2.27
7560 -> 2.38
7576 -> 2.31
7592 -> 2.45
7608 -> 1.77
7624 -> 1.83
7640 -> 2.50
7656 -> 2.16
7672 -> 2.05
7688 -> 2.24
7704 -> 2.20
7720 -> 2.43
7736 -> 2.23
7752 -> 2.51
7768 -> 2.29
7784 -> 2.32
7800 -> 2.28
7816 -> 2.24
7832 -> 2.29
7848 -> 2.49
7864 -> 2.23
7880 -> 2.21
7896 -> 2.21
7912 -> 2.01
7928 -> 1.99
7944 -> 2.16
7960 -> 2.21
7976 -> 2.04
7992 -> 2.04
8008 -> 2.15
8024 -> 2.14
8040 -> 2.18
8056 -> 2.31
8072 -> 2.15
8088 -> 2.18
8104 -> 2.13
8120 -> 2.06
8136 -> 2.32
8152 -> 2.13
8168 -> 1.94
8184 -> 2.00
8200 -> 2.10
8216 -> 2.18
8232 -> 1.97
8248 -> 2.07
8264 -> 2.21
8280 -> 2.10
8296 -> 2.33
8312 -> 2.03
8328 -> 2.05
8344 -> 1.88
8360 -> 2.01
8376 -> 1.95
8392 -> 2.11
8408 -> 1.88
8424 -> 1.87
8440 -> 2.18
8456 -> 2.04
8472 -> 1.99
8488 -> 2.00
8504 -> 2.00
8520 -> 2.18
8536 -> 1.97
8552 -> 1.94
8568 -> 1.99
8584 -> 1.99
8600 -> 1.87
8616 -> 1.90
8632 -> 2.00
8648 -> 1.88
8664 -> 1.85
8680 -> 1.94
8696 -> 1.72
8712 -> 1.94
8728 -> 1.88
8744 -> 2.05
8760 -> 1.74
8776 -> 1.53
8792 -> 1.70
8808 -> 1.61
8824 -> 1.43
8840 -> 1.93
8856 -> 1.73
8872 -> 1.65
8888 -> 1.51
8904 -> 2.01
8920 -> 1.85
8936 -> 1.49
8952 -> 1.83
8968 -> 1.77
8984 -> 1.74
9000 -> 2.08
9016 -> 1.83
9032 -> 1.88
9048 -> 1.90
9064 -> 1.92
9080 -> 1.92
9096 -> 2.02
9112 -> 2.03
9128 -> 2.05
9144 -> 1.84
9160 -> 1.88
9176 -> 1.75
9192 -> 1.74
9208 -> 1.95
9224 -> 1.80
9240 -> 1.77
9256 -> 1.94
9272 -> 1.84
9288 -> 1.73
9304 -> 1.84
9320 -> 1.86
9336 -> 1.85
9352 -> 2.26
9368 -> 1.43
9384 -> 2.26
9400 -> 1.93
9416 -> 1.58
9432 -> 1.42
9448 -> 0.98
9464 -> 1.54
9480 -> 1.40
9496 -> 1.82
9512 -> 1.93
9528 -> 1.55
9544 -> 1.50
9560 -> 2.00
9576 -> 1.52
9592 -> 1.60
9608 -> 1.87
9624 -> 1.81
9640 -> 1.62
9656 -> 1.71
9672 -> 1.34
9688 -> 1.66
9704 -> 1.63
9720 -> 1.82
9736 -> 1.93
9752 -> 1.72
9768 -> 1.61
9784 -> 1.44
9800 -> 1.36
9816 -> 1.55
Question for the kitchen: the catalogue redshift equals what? 0.03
